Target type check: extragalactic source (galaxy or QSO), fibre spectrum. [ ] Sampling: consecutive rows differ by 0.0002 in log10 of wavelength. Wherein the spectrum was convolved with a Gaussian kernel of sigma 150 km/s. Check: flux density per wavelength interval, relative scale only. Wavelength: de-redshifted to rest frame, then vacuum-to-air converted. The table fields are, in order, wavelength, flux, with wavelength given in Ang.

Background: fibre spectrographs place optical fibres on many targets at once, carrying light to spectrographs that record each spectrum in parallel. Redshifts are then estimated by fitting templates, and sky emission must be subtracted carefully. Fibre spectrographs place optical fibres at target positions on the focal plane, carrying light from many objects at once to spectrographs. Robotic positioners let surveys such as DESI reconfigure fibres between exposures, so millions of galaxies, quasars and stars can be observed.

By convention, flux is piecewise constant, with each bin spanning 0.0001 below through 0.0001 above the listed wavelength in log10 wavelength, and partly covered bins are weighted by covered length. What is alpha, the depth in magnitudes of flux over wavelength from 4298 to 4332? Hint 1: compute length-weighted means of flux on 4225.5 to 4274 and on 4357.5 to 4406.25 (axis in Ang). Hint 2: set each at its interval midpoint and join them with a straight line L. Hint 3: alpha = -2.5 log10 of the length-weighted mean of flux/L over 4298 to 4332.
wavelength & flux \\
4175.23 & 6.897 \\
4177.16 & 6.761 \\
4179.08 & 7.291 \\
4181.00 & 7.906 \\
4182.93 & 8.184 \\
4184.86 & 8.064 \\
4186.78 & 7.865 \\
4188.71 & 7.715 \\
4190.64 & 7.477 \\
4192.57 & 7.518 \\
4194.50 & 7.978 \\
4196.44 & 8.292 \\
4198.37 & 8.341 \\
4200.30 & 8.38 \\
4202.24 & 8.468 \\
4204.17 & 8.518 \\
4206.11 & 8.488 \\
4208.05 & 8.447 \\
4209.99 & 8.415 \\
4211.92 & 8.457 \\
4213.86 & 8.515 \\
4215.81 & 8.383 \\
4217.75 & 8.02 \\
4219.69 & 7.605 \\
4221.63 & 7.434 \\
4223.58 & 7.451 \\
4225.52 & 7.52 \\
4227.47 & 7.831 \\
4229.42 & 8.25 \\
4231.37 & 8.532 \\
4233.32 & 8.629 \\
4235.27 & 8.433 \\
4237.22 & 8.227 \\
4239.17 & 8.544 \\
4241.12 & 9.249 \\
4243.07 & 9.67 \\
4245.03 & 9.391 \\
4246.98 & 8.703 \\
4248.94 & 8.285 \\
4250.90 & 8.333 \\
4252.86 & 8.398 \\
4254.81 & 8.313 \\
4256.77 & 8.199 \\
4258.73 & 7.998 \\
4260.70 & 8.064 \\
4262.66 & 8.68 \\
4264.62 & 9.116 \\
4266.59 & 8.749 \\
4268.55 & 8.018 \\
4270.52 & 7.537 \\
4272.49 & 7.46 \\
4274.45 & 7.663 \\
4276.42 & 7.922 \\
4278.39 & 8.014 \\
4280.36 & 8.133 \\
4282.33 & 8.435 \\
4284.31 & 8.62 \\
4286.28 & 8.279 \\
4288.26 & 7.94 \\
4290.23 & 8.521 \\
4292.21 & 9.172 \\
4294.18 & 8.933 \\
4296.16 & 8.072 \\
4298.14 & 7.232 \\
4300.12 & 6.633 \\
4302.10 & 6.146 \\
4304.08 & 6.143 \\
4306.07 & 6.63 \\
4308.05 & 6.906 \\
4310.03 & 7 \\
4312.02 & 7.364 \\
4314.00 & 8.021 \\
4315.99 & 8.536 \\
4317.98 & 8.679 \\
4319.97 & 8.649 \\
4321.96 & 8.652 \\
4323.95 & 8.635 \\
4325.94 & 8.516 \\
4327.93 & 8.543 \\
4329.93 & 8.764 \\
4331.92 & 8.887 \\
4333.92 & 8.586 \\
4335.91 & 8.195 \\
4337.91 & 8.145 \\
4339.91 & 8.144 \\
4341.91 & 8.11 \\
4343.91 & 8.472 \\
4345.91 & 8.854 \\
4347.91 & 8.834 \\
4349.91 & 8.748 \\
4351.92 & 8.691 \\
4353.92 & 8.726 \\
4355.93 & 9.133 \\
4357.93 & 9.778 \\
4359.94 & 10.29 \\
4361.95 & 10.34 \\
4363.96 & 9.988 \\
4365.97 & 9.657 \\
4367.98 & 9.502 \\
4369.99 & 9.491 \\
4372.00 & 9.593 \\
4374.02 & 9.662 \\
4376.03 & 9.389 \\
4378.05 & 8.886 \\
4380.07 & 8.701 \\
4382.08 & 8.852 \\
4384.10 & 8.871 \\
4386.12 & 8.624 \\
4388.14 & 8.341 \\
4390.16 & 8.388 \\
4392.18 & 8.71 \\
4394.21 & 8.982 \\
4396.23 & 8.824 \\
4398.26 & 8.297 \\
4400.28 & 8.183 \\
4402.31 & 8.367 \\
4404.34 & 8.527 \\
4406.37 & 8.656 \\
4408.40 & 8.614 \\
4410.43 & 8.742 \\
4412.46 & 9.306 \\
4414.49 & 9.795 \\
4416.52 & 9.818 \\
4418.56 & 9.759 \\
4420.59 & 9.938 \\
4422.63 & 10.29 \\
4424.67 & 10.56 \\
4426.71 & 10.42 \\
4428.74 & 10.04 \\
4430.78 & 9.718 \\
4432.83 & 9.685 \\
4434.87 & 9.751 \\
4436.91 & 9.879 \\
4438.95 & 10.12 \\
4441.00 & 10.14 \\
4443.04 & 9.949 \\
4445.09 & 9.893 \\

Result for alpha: 0.13 mag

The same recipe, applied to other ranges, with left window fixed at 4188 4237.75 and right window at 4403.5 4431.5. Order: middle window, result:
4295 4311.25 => 0.27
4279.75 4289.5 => 0.04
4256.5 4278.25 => 0.05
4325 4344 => 0.07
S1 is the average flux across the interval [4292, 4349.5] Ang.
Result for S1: 8.04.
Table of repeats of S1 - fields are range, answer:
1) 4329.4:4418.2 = 8.95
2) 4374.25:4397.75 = 8.8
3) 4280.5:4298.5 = 8.38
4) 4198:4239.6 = 8.22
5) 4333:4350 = 8.44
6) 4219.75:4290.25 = 8.28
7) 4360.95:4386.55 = 9.37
